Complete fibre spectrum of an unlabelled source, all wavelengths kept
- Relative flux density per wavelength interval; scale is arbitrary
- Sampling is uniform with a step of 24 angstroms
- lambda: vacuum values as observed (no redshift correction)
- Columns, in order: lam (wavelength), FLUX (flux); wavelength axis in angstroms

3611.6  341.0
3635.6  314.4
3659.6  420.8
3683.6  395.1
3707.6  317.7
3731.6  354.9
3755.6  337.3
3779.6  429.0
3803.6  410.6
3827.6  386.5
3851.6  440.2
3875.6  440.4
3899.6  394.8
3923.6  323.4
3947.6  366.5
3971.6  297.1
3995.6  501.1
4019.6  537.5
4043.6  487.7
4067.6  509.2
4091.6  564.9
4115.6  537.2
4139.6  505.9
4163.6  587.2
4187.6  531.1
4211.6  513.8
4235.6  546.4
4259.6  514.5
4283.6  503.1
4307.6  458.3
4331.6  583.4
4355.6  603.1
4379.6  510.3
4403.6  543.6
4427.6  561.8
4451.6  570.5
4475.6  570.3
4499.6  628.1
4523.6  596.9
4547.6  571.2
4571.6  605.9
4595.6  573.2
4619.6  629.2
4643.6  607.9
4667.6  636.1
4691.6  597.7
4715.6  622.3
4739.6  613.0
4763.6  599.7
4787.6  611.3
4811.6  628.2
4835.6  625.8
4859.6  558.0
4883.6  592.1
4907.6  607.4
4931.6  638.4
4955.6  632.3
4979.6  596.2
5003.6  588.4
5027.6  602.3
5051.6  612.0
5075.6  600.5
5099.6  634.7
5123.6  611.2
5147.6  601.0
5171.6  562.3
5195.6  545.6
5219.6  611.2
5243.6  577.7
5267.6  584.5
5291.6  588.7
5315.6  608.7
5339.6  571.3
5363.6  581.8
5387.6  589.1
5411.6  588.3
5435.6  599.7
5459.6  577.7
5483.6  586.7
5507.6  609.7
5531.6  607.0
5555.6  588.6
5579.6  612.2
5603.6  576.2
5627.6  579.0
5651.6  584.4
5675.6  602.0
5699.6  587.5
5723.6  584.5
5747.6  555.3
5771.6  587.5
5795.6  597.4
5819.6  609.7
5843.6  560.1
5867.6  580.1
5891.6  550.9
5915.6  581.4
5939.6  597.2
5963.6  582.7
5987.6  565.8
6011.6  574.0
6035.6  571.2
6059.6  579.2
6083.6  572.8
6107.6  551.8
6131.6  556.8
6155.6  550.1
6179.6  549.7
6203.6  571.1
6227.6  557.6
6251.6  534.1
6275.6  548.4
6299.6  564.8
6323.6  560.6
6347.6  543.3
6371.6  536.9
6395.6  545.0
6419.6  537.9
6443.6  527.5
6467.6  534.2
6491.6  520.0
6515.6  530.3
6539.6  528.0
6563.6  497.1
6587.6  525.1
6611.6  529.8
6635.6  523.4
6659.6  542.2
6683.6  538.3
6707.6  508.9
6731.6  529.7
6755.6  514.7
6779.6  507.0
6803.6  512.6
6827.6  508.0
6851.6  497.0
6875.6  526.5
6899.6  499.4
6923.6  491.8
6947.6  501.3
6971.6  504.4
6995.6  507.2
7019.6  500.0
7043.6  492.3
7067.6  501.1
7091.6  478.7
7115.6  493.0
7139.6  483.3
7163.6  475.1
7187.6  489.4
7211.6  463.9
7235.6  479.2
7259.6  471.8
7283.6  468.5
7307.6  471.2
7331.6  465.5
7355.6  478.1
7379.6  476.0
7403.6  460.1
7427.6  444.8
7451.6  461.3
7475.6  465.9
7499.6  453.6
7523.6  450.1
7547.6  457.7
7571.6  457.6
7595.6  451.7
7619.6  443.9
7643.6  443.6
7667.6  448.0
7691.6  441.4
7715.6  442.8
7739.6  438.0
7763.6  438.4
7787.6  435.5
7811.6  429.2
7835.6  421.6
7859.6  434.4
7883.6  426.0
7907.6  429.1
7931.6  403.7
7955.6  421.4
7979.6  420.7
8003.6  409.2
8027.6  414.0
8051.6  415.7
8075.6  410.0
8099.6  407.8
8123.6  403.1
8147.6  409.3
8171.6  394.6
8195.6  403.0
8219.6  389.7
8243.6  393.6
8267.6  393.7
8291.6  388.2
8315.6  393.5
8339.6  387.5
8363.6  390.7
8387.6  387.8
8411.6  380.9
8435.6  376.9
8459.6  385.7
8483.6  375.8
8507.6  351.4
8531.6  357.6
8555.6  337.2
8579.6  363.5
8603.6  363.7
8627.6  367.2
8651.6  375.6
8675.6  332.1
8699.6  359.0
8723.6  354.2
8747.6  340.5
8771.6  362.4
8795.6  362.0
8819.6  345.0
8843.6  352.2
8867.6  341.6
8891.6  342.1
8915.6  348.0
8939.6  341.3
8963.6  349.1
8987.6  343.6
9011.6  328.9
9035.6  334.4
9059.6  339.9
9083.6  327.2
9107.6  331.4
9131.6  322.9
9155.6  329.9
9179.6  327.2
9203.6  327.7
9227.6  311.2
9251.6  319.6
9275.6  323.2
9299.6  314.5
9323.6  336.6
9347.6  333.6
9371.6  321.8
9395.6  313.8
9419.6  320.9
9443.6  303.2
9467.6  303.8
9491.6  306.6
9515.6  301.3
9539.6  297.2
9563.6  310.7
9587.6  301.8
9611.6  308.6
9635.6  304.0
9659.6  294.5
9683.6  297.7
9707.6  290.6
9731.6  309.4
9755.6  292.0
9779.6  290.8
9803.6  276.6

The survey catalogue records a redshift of 0.000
